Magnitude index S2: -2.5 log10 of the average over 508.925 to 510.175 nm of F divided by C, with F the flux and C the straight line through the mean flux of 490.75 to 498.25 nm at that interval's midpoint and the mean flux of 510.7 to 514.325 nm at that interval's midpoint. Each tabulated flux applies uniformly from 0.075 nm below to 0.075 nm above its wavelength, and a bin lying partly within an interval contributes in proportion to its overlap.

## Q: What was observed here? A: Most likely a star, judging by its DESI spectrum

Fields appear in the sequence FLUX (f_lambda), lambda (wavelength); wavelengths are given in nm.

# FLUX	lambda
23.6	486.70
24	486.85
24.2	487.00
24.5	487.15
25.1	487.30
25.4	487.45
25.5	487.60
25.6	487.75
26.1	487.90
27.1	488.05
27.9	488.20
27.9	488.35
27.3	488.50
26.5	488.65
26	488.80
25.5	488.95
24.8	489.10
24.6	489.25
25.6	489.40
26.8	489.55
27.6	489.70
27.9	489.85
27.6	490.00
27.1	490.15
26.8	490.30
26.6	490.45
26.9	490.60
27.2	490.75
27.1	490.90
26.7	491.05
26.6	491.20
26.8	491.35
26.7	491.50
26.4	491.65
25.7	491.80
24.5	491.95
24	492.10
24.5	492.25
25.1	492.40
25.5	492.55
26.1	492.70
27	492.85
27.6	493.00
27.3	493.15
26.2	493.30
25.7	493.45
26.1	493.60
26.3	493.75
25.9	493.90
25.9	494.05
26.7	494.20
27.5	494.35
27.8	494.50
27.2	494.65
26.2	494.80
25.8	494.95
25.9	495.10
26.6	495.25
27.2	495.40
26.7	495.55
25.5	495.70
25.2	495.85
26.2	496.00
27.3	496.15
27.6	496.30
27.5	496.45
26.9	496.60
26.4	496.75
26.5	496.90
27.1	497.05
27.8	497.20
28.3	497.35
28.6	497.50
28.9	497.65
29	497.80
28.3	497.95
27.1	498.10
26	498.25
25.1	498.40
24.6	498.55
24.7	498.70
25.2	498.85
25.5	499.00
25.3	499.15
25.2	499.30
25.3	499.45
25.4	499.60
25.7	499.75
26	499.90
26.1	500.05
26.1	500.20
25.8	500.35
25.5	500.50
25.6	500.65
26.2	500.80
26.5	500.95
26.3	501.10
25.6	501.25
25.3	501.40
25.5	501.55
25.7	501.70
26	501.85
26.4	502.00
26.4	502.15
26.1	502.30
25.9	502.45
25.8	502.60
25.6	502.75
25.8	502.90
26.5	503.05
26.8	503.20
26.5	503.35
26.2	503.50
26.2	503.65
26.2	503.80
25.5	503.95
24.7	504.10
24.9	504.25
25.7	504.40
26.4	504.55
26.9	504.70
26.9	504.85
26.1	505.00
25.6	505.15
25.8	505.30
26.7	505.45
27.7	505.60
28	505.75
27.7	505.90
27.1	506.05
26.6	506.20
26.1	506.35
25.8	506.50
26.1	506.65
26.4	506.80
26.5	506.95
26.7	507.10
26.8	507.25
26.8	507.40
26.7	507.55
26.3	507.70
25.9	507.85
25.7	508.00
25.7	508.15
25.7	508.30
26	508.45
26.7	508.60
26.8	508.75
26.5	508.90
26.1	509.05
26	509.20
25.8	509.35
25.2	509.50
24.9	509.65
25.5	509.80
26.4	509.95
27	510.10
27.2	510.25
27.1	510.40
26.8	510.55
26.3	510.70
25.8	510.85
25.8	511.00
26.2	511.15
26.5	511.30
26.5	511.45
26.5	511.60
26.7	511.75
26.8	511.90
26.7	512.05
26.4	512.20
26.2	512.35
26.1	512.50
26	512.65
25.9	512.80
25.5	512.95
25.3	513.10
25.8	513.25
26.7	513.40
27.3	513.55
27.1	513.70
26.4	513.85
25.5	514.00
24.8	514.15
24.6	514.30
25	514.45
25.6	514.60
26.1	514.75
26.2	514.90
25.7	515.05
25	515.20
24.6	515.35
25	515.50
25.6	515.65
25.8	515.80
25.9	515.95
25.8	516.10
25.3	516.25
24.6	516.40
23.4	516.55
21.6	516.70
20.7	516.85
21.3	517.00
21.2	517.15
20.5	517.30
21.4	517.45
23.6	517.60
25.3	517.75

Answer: 0.014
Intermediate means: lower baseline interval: 26.6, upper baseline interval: 26.2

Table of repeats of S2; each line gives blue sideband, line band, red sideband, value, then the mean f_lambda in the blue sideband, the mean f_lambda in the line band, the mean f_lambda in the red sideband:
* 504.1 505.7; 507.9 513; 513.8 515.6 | -0.02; 26.2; 26.2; 25.4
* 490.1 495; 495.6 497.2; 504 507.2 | -0.01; 26.3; 26.7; 26.4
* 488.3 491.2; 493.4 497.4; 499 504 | -0.02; 26.6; 26.7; 25.9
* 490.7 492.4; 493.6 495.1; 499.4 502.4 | -0.02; 26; 26.5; 25.9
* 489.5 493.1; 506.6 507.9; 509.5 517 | -0.02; 26.5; 26.5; 25.7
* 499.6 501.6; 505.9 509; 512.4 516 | -0.02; 25.8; 26.4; 25.7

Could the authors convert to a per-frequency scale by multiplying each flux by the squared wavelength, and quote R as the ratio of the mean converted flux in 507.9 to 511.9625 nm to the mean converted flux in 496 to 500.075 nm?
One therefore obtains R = 1.03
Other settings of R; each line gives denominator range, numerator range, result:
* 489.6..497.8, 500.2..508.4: 1.02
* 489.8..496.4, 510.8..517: 1.05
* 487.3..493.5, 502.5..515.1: 1.07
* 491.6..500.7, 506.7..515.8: 1.05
